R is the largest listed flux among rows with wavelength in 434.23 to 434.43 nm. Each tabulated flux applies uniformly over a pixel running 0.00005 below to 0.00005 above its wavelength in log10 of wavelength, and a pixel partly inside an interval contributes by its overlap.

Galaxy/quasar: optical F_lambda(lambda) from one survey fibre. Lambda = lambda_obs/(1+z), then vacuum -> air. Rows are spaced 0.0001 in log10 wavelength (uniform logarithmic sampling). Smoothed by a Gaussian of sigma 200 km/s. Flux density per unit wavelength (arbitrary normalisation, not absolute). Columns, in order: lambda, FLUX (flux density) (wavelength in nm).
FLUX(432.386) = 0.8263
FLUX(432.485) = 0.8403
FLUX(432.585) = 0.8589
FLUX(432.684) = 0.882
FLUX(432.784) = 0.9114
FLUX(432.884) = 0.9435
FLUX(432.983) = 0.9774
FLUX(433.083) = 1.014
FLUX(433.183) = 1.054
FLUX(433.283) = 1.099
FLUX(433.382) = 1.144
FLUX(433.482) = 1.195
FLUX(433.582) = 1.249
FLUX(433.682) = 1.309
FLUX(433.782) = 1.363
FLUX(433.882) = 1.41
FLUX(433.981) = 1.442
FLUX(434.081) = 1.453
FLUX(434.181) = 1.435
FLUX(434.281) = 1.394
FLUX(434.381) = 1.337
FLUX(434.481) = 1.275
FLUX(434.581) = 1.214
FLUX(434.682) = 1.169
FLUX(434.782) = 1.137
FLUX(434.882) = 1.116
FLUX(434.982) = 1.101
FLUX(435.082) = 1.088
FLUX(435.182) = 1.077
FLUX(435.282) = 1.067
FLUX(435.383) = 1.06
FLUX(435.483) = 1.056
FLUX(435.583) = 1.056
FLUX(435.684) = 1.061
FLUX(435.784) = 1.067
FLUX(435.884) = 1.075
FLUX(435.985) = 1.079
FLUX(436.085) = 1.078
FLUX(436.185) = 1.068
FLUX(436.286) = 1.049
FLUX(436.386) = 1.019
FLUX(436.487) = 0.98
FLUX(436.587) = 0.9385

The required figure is 1.394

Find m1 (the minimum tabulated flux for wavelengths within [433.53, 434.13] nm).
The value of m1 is 1.249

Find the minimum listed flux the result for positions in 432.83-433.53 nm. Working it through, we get 0.9435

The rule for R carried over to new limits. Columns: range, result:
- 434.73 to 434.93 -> 1.137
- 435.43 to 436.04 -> 1.079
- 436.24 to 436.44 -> 1.049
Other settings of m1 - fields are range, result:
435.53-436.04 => 1.056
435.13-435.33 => 1.067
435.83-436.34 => 1.049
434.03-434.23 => 1.435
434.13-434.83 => 1.137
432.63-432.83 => 0.882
